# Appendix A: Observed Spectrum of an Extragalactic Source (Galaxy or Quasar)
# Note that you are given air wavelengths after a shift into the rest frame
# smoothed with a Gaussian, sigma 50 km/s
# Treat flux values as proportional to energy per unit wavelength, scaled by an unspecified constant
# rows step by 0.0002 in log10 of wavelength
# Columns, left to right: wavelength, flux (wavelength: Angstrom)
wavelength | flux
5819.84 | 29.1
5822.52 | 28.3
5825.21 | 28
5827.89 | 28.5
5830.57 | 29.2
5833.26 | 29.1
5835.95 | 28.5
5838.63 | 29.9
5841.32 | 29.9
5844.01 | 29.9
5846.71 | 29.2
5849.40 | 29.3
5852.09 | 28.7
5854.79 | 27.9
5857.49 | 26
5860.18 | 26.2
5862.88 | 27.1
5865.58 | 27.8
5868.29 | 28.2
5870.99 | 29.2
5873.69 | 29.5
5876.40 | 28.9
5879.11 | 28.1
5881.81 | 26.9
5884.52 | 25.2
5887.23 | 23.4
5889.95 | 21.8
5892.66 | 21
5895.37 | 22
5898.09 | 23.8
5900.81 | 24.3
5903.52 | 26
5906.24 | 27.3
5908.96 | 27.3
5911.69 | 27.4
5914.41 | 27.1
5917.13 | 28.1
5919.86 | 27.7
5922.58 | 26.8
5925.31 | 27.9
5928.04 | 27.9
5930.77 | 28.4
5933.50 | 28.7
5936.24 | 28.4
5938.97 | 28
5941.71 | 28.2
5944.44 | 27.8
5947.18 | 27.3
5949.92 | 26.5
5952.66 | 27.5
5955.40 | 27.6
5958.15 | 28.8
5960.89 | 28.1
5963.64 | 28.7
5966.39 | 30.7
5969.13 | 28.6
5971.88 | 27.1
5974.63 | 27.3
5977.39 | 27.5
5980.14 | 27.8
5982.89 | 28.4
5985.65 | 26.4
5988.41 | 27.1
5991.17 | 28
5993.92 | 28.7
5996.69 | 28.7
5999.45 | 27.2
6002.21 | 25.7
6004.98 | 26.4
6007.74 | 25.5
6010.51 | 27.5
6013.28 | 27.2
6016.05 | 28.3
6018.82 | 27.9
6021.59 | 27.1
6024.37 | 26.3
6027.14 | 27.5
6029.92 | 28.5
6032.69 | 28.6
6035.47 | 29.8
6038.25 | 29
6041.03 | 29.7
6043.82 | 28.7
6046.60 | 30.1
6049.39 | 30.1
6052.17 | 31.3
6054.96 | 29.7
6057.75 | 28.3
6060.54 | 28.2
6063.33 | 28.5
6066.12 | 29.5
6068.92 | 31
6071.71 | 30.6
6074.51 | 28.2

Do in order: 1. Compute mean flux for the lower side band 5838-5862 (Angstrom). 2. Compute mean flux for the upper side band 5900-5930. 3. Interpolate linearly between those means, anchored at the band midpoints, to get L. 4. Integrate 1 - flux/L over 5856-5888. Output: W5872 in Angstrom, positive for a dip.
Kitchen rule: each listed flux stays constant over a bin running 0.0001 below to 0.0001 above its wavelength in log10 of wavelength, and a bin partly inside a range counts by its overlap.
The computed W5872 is 0.86 Angstrom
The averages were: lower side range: 28.5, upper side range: 27.2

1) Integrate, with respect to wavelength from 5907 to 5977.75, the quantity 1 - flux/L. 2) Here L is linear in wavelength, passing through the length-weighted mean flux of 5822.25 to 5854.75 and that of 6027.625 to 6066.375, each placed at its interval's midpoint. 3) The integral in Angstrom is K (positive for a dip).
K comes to 3.0 Angstrom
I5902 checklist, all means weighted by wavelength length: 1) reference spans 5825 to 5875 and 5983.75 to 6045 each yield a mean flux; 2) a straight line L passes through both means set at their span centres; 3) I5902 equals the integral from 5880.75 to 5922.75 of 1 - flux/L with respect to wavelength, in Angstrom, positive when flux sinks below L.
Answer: 4.4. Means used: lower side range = 28.5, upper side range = 27.7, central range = 25.3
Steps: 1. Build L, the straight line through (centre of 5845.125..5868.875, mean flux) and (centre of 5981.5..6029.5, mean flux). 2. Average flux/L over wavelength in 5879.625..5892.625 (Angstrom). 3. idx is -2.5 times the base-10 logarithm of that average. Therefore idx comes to 0.15 mag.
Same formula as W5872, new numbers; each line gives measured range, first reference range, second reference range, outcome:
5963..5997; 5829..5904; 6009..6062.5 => 0.1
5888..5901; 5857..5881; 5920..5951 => 2.5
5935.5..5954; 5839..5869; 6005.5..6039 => 0.2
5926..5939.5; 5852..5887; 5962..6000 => -0.2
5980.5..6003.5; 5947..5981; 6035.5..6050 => 0.8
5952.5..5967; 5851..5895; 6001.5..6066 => -0.6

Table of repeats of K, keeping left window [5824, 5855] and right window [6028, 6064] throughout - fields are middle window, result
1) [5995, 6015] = 1.6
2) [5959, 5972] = 0.2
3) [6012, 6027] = 1.0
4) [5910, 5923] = 0.7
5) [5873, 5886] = 0.7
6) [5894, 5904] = 1.8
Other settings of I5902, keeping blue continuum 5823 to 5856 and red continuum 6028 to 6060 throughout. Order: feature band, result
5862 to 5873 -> 0.3 Angstrom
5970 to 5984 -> 0.8 Angstrom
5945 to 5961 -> 0.9 Angstrom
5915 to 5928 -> 0.7 Angstrom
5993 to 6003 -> 0.6 Angstrom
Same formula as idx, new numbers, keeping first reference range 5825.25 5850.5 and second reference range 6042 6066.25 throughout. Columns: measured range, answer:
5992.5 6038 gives 0.067 mag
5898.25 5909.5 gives 0.133 mag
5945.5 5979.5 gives 0.051 mag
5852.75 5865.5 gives 0.086 mag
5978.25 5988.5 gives 0.071 mag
